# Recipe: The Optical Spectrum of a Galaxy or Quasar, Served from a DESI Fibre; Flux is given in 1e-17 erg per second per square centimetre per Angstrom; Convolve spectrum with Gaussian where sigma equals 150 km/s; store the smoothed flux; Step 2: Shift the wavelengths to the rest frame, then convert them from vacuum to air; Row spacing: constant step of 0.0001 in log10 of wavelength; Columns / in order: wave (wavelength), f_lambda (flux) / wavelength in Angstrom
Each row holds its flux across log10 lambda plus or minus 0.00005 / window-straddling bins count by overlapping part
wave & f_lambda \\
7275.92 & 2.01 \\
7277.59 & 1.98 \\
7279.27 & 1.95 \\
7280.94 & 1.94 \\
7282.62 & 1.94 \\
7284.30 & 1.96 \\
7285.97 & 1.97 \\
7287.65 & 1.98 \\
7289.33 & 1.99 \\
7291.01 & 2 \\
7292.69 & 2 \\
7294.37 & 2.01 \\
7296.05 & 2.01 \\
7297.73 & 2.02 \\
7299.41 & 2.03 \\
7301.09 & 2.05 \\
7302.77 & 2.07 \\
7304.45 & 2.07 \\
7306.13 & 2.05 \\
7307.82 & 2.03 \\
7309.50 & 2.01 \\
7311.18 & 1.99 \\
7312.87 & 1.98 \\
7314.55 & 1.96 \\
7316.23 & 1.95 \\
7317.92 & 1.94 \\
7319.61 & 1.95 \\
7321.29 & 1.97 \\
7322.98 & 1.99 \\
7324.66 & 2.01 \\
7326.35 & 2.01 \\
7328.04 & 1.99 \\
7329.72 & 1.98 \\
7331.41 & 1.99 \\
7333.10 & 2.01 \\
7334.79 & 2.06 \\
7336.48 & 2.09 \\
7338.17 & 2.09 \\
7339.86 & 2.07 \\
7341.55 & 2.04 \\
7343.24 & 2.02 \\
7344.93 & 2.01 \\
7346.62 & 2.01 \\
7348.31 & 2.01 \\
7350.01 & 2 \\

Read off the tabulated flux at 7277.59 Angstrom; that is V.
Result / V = 1.98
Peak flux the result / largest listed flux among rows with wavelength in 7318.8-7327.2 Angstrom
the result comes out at 2.01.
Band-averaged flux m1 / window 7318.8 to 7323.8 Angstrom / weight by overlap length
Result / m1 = 1.97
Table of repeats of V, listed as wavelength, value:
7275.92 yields 2.01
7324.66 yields 2.01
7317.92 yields 1.94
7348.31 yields 2.01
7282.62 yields 1.94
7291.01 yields 2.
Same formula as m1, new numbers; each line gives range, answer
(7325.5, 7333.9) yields 2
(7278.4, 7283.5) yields 1.94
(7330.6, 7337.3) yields 2.04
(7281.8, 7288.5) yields 1.96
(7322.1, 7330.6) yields 2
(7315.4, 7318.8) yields 1.94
